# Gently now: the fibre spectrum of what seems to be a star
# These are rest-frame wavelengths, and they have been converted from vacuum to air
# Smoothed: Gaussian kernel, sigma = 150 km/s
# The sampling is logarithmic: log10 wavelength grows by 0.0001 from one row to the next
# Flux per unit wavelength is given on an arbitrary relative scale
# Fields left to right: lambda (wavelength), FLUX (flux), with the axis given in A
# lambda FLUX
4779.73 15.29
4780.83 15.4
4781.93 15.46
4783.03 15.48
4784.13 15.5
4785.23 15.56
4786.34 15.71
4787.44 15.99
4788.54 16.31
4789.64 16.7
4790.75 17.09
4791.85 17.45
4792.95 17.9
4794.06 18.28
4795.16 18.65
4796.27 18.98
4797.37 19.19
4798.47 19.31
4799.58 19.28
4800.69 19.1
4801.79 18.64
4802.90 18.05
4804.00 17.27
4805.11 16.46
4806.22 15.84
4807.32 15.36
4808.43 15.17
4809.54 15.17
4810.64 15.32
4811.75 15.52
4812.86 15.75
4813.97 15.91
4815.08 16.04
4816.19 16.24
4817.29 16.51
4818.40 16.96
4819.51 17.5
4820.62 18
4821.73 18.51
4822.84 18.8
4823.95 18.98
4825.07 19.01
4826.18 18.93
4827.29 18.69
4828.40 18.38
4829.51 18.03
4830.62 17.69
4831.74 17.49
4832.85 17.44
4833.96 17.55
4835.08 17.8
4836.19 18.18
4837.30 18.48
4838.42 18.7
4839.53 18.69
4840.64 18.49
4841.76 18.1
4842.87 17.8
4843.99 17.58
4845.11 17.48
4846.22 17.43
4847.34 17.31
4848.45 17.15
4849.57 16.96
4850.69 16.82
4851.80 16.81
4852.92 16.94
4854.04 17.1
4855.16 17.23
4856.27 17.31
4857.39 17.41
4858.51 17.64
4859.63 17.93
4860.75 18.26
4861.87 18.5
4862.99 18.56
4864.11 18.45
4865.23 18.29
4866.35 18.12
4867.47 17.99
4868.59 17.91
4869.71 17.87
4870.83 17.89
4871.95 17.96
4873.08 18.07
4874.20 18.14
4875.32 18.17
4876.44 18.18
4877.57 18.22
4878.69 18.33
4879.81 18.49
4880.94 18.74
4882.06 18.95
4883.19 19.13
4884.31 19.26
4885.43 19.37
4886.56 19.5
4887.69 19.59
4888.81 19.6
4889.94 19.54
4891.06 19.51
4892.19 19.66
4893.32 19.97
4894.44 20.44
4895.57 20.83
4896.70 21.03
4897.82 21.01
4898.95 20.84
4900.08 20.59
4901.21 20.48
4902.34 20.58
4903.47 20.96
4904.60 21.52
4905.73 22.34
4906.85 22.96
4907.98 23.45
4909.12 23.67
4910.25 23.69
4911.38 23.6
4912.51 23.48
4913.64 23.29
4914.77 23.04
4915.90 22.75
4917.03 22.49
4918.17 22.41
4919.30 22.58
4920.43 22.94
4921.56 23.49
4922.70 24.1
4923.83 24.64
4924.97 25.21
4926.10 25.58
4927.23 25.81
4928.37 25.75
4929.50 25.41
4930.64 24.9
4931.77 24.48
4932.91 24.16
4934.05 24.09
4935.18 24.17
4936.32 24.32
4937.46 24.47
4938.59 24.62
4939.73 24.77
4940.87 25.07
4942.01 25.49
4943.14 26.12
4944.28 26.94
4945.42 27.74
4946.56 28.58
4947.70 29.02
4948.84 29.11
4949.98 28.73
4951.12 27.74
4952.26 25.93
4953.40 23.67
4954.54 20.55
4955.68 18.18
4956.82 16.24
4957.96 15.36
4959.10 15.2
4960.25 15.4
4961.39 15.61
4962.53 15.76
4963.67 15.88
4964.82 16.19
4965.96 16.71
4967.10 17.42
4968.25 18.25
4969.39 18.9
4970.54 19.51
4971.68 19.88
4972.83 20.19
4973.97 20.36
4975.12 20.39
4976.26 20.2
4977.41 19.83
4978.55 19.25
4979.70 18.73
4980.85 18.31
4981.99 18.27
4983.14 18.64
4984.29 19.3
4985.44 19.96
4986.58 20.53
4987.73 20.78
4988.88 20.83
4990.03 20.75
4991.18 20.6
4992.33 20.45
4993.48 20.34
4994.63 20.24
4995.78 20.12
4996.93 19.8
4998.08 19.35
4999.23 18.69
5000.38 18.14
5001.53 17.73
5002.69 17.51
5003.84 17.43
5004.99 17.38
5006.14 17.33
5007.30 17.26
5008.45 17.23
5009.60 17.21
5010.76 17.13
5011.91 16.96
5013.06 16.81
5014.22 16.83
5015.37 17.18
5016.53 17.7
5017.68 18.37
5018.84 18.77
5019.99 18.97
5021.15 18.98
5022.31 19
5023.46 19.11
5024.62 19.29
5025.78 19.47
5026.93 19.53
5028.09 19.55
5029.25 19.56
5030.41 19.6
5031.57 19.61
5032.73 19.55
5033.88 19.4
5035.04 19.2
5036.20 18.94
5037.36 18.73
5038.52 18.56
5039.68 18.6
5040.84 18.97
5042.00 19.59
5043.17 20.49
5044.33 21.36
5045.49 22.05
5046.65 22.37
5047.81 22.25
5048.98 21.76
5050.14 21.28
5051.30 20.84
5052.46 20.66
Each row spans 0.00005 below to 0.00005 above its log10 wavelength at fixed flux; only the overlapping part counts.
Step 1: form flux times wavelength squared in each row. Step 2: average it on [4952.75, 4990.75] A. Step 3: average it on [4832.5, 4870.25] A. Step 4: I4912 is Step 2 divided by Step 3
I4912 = 1.10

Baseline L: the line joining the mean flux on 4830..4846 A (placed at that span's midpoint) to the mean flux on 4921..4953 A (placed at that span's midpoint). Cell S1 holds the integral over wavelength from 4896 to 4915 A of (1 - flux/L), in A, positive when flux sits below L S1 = 0.9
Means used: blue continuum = 18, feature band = 22.1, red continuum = 25.7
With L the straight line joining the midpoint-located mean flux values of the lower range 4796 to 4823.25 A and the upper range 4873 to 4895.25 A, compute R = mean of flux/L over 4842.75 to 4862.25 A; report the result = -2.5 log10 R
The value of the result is 0.05 mag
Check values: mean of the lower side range 17.1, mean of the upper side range 19.1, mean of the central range 17.4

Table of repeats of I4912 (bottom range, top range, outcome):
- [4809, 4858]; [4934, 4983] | 1.29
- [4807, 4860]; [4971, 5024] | 1.16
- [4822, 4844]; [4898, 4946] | 1.35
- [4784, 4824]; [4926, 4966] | 1.43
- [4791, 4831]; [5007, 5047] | 1.18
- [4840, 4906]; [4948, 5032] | 1.07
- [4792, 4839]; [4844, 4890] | 1.05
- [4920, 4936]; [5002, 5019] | 0.73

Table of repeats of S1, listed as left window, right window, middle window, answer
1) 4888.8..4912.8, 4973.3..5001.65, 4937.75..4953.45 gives -4.8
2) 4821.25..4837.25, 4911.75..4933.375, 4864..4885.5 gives 2.8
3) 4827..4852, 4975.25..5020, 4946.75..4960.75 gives -2.9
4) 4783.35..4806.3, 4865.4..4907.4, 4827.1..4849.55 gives 0.7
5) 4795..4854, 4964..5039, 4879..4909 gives -3.8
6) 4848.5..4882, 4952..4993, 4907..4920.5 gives -3.5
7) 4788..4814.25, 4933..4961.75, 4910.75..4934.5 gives -1.6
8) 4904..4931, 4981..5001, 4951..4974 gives 3.0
